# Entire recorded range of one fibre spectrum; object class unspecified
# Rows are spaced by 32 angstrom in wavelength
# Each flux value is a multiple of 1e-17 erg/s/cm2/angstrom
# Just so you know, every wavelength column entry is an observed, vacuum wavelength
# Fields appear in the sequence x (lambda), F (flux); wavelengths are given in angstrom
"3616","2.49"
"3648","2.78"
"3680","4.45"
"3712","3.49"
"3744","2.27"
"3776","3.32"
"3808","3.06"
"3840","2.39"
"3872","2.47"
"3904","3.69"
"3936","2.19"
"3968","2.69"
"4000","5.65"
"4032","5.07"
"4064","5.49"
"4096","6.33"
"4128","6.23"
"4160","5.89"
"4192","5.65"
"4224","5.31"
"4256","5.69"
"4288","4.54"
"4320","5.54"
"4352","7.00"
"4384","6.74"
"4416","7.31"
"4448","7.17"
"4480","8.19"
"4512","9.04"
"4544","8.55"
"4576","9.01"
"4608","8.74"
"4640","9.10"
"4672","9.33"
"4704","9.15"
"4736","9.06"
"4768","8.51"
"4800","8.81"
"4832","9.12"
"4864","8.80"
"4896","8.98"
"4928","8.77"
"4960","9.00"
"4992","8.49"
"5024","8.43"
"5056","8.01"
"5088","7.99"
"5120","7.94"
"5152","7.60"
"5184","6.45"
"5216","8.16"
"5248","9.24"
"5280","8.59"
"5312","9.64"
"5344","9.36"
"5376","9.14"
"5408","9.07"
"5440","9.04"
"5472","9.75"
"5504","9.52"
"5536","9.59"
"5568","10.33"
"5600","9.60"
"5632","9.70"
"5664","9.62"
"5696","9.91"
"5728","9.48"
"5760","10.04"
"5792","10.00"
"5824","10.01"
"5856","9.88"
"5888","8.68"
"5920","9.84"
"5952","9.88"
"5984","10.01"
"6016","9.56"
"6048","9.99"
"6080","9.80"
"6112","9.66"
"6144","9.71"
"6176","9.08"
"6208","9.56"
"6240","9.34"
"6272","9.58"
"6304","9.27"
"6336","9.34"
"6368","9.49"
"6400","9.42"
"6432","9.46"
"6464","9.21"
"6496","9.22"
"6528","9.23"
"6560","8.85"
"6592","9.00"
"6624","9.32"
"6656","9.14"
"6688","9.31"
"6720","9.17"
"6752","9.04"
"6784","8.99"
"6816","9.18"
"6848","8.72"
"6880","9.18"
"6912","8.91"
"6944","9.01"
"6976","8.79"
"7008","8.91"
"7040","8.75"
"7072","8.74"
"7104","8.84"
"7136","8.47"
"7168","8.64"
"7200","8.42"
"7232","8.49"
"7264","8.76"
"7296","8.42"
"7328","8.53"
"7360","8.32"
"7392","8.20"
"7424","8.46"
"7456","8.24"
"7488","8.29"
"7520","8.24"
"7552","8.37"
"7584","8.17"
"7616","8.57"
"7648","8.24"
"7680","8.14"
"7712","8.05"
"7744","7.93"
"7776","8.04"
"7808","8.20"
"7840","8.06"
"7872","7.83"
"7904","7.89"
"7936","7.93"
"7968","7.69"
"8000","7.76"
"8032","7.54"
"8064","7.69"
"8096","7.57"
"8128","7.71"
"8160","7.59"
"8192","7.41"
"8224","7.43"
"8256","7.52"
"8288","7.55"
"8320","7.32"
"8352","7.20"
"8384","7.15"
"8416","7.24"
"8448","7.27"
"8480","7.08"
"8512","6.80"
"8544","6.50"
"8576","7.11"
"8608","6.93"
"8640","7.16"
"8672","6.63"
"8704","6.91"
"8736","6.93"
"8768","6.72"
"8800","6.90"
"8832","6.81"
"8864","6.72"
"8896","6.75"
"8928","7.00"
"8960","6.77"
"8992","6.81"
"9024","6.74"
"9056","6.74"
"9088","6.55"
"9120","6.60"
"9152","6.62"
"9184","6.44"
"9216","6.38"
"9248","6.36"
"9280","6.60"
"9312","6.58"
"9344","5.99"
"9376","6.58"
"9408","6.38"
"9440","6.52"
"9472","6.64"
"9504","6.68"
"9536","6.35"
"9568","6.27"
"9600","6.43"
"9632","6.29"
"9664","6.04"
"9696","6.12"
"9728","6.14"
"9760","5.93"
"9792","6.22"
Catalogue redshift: 0.000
